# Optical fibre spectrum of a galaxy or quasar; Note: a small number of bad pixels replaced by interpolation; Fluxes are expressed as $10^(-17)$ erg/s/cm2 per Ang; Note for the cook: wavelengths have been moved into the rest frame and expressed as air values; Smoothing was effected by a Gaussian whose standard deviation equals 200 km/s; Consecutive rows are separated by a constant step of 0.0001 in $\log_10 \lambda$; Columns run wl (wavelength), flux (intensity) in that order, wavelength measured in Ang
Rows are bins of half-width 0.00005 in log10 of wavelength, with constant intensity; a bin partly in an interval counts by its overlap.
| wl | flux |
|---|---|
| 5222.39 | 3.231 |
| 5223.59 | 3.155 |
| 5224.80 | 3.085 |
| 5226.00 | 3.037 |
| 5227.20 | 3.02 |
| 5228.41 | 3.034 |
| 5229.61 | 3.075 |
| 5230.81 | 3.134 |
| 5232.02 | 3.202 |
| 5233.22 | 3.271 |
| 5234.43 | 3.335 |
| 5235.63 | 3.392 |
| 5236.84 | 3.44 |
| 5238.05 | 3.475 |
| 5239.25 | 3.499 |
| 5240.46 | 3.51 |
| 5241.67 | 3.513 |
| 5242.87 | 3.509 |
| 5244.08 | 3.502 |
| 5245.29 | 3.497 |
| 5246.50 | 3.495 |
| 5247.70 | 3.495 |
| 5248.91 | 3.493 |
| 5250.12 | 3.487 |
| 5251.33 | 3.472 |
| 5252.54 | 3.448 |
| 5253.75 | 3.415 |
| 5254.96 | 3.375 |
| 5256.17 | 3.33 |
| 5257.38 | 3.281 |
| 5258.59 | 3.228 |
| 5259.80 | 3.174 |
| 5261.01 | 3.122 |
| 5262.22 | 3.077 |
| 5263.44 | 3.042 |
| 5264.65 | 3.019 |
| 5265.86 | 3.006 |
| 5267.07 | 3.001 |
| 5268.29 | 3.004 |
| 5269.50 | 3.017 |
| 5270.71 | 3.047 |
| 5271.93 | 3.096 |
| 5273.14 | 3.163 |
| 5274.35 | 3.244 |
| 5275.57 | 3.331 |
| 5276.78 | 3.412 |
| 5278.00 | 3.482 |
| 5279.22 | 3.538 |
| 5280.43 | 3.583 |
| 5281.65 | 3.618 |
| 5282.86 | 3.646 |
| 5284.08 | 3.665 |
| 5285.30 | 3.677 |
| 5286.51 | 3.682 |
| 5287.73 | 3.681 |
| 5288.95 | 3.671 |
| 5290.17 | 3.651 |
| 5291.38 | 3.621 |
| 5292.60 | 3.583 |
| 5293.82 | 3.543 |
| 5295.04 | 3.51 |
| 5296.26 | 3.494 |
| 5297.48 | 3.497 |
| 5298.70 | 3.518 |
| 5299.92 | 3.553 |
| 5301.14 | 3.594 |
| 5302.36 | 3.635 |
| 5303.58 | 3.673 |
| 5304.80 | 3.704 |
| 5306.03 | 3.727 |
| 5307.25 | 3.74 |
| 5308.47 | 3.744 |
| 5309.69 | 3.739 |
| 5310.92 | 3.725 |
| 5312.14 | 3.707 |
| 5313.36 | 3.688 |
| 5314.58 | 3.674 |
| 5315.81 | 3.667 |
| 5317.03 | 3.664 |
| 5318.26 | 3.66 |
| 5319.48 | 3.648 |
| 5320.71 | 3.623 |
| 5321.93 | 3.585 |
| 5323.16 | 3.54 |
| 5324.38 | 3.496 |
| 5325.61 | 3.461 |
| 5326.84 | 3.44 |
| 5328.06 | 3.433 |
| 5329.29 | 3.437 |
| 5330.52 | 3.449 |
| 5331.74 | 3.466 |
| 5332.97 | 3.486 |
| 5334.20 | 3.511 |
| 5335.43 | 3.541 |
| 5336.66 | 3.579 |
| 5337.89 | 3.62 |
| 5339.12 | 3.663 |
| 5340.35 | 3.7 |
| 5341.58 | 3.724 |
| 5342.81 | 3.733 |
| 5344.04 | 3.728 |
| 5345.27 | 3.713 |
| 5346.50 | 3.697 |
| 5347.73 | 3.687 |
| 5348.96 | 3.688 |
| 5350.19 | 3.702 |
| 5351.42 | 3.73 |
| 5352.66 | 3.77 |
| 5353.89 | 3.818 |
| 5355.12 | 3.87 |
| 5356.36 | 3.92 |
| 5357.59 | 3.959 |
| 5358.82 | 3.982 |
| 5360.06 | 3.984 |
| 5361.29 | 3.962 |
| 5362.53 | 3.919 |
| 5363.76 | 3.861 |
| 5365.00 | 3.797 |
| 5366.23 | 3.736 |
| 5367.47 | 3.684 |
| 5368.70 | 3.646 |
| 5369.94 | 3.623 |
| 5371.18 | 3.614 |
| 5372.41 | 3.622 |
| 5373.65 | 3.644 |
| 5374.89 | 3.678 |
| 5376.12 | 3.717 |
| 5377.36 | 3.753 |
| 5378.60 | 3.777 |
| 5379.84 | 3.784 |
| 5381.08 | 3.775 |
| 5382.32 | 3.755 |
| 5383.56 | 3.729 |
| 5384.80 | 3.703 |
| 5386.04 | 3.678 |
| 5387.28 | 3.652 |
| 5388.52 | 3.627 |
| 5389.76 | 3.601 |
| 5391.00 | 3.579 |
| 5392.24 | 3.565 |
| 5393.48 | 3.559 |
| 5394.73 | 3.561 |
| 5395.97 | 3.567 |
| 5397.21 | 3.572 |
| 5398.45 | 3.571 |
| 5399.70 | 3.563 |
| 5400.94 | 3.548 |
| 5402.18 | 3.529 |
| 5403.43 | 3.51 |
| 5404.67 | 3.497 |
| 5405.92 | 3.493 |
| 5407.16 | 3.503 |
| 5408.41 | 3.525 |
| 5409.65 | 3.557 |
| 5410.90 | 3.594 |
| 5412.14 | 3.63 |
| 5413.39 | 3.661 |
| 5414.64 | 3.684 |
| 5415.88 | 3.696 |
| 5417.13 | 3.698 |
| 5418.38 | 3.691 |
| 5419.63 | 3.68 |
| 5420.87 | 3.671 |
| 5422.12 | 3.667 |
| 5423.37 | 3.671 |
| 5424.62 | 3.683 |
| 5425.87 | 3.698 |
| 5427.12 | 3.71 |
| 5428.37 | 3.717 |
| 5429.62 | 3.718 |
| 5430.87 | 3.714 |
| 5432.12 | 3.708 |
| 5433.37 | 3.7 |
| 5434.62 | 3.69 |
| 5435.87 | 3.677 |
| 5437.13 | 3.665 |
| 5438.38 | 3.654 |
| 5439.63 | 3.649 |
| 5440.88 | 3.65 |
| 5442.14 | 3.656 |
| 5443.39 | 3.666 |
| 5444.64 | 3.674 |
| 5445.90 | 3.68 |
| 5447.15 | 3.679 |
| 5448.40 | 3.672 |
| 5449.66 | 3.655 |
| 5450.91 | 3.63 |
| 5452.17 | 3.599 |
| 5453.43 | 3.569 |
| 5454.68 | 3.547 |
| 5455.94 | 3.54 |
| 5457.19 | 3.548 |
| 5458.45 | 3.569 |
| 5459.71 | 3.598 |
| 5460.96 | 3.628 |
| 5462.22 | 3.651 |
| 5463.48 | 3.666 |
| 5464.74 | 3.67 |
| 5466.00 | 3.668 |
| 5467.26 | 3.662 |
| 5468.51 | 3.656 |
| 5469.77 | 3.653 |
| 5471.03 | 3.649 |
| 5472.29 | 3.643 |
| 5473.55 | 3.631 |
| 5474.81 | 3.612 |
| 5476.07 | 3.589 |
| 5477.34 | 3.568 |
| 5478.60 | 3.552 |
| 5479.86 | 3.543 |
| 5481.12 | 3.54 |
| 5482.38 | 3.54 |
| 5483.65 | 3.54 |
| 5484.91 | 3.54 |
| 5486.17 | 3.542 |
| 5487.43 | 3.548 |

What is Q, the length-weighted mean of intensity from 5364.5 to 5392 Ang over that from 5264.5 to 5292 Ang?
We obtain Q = 1.1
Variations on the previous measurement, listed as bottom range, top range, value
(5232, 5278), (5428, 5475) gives 1.10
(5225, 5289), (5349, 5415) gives 1.11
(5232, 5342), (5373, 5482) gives 1.05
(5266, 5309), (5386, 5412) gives 1.02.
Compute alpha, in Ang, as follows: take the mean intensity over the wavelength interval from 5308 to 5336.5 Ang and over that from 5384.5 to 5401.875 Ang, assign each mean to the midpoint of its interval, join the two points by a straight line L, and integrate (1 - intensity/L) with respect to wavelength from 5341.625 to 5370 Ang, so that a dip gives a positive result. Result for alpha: -1.6 Ang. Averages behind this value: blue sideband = 3.58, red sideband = 3.59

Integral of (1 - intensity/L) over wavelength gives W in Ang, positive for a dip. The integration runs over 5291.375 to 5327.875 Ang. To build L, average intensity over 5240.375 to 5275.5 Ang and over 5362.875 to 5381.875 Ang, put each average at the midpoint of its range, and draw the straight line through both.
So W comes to -1.5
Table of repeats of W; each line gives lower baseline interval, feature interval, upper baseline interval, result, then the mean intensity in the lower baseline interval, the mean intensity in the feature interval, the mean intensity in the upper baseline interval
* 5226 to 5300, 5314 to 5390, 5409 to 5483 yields -3.9 Ang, 3.37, 3.68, 3.64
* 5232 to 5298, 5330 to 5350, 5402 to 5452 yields -0.7 Ang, 3.39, 3.63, 3.65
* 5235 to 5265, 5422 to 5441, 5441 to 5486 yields -0.6 Ang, 3.37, 3.69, 3.61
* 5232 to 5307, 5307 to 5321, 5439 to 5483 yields -0.9 Ang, 3.42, 3.69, 3.62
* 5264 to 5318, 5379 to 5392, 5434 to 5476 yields -0.4 Ang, 3.51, 3.69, 3.64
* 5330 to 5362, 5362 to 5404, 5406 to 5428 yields 0.2 Ang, 3.72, 3.66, 3.65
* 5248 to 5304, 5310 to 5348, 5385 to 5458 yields -1.3 Ang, 3.4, 3.6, 3.63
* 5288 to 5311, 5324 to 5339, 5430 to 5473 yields 0.5 Ang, 3.63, 3.5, 3.65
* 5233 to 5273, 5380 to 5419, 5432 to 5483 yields -0.8 Ang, 3.3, 3.61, 3.63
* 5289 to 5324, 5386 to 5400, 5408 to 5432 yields 0.3 Ang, 3.63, 3.59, 3.67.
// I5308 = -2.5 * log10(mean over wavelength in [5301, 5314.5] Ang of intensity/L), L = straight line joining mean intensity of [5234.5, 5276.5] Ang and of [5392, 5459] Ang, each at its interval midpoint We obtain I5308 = -0.09 mag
